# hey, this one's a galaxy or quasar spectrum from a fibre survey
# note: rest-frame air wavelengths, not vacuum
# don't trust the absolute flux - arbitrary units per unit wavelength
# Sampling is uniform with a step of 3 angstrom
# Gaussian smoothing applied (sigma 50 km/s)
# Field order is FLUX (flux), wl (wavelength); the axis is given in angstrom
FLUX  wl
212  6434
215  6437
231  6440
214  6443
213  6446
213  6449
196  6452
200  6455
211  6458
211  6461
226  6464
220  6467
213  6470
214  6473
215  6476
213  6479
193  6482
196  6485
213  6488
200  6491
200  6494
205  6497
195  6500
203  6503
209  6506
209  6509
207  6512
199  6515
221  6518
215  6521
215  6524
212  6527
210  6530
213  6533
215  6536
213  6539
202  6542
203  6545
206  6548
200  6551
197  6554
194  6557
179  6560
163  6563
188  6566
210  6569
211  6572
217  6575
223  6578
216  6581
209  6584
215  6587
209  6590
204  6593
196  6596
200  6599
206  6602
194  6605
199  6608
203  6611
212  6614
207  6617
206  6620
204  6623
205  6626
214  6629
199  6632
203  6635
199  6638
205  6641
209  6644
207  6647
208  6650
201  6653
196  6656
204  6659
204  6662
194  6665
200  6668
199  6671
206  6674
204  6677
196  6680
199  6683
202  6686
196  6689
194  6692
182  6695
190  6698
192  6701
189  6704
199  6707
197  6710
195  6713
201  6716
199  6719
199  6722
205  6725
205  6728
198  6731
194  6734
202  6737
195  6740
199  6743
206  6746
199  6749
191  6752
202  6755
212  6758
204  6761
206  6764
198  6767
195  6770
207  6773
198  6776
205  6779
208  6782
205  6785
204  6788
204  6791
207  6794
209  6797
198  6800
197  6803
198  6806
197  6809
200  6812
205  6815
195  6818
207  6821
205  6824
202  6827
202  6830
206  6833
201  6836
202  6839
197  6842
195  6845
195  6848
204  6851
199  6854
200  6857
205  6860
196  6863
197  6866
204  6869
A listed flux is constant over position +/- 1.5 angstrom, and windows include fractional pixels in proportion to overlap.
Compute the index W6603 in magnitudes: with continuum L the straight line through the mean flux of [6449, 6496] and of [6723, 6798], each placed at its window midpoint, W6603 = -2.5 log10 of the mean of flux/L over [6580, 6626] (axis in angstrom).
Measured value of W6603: 0.00 mag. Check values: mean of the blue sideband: 208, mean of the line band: 205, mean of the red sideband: 202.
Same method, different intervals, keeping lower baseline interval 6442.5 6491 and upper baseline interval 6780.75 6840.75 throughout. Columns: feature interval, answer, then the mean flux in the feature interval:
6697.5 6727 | 0.04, 197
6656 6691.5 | 0.03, 200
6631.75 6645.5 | 0.01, 203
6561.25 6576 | 0.06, 197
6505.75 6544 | -0.01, 211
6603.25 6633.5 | 0.01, 204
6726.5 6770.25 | 0.02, 201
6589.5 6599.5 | 0.03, 202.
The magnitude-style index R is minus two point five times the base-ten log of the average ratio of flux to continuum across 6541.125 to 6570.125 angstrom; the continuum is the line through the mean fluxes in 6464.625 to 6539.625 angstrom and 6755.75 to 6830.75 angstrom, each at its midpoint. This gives 0.08 mag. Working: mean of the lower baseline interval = 209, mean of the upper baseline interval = 203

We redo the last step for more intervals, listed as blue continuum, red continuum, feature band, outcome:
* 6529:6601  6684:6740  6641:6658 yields -0.025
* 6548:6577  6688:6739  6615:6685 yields -0.036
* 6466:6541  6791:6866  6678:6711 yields 0.053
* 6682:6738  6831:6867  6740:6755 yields -0.006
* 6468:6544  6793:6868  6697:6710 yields 0.057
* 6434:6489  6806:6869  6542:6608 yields 0.034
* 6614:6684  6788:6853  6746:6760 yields 0.002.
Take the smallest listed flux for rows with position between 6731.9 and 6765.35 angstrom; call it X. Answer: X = 191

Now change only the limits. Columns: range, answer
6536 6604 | 163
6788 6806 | 197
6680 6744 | 182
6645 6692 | 194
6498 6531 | 195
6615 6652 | 199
